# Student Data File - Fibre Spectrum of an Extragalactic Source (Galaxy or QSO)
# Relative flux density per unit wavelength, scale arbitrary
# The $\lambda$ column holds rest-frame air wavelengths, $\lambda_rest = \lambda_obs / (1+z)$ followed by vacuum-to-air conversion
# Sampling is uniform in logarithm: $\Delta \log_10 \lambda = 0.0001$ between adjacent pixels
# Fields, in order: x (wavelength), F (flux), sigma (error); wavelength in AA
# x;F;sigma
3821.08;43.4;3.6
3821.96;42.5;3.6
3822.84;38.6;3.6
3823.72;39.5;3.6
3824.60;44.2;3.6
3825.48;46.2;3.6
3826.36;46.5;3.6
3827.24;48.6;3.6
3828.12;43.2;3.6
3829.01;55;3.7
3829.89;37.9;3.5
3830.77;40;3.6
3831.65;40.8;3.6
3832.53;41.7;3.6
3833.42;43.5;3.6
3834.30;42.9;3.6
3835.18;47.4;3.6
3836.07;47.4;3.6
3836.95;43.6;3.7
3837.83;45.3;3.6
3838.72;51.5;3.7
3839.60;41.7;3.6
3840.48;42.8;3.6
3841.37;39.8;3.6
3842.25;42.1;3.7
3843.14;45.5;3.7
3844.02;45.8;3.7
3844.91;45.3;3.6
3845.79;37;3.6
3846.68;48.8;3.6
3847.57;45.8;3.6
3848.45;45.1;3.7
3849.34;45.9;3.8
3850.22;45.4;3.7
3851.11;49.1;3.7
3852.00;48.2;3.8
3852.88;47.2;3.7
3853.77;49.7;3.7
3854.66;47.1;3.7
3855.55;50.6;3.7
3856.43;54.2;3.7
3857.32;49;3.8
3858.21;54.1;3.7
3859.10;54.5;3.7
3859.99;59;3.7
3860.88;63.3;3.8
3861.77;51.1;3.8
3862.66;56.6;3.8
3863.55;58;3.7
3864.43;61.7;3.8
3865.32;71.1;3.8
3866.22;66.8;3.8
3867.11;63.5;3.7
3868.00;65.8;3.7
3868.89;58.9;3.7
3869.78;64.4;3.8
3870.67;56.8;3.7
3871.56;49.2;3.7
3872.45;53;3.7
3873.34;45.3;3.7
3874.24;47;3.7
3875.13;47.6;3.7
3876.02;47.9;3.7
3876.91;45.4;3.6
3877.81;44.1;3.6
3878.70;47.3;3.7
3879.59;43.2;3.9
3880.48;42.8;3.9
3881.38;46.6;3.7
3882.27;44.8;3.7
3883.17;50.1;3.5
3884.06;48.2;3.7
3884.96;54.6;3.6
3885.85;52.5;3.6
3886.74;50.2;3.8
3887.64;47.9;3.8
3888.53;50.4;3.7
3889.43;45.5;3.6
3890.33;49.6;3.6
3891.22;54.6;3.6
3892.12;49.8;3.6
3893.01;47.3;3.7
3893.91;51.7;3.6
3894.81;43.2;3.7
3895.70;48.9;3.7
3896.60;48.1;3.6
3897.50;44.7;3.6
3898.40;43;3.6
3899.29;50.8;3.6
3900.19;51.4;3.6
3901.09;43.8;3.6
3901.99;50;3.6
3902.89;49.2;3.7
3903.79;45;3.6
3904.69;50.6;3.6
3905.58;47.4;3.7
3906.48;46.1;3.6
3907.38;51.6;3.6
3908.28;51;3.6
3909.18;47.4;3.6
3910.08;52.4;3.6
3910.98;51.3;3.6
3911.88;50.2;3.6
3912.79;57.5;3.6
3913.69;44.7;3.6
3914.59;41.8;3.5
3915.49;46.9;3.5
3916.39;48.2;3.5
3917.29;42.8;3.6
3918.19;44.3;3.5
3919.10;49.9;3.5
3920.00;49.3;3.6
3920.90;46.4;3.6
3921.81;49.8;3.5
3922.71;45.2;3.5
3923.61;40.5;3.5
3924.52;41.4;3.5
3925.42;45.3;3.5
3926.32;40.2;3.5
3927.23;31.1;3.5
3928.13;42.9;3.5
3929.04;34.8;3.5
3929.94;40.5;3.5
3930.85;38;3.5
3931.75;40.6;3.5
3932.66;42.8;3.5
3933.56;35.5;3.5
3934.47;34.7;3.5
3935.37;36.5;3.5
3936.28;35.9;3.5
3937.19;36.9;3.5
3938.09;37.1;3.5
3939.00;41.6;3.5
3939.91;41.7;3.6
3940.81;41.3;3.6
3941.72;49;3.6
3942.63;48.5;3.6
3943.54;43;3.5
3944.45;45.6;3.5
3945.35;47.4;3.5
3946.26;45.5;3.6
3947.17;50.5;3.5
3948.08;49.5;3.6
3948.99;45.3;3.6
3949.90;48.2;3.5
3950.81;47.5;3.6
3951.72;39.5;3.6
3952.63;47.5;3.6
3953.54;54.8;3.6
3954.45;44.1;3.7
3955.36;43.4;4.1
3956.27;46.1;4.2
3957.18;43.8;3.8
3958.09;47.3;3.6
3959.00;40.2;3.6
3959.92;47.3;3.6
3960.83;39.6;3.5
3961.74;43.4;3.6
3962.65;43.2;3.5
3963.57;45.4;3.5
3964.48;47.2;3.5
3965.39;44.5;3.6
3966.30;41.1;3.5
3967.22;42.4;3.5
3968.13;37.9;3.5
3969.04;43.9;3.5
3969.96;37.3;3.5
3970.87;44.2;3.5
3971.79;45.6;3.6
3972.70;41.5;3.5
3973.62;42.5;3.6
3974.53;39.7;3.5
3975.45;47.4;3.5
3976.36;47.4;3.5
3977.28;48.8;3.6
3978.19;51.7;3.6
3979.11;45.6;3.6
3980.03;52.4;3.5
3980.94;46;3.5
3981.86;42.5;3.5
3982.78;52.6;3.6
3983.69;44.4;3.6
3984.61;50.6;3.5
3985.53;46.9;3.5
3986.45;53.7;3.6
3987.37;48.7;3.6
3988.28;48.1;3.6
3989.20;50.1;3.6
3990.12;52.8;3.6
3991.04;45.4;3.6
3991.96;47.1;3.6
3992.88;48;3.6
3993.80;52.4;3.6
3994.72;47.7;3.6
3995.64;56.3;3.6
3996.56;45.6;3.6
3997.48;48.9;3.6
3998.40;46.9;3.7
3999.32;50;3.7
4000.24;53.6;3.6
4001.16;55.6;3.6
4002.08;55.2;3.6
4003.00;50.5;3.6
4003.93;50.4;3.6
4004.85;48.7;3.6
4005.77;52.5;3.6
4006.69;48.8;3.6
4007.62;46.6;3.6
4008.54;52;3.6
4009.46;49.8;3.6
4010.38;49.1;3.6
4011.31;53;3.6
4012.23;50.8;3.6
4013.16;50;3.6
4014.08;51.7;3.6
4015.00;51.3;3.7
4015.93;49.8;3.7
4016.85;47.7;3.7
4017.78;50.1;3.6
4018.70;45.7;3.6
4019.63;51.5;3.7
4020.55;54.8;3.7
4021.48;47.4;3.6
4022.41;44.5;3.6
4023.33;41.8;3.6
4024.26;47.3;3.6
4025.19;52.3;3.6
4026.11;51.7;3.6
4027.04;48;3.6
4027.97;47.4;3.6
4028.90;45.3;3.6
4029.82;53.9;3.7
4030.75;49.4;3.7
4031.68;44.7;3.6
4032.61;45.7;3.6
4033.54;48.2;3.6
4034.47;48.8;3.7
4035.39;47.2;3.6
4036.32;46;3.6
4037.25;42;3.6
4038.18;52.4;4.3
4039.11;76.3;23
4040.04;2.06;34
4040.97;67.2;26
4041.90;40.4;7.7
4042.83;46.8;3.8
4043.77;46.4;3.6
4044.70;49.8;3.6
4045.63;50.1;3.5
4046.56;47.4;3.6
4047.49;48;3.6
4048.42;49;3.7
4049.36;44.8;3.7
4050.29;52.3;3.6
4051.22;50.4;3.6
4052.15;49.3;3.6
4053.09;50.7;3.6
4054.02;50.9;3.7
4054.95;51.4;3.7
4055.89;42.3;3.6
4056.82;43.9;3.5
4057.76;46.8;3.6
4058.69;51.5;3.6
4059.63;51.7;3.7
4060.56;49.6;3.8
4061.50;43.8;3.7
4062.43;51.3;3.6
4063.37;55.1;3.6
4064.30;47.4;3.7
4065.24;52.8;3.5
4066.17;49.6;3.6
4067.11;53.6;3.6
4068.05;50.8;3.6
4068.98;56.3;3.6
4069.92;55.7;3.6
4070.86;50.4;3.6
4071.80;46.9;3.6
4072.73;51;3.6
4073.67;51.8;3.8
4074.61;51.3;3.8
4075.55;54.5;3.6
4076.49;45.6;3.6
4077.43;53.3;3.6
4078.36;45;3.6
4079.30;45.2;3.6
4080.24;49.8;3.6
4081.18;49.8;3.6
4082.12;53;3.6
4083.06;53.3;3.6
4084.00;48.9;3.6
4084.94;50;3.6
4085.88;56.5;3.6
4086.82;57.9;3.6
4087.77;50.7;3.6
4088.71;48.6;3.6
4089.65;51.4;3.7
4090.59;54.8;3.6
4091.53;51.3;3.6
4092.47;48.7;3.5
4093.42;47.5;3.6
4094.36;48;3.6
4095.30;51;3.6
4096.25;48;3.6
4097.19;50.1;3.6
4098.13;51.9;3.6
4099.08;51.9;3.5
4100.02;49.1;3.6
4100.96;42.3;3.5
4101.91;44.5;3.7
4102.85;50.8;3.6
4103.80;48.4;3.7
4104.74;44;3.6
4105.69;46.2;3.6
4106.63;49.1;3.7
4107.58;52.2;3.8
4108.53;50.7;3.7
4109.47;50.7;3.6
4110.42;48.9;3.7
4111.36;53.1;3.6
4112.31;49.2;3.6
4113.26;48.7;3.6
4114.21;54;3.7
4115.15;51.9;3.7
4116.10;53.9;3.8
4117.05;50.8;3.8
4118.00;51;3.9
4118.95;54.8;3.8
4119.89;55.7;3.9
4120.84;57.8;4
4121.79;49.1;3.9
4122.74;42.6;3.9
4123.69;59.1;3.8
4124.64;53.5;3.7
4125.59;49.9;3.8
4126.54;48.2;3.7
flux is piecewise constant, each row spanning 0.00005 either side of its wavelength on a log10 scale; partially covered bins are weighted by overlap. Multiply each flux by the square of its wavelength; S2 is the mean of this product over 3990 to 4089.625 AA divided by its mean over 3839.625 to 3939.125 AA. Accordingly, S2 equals 1.12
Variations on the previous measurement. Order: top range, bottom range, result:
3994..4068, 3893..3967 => 1.15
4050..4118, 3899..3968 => 1.21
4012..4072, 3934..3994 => 1.13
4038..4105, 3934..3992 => 1.16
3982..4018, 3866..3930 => 1.09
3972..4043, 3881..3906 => 1.06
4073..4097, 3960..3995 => 1.16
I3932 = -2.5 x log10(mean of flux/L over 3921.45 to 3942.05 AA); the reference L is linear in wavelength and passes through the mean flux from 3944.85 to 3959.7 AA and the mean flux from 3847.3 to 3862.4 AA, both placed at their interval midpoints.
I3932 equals 0.179 mag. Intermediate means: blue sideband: 50.7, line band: 40.1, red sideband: 46.3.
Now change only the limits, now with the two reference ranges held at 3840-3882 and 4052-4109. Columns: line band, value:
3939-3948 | 0.11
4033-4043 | 0.07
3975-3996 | 0.03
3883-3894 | 0.01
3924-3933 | 0.26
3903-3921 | 0.05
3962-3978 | 0.16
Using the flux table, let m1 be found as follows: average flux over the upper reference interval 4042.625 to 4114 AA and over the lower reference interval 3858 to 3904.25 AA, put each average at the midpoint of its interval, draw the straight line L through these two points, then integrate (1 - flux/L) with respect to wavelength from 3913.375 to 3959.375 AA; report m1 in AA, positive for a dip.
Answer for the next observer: 6.8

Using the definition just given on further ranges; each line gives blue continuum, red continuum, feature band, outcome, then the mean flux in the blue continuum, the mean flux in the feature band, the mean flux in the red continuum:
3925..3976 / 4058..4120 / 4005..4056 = -1.5 AA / 42.8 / 48.7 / 50.5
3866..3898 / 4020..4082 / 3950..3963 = 1.3 AA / 50.4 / 45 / 49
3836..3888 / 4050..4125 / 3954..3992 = 3.6 AA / 50.3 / 45.6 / 50.5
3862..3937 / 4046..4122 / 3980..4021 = -0.5 AA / 48.1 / 49.9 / 50.3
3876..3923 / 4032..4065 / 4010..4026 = -0.4 AA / 48.1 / 49.4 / 48.2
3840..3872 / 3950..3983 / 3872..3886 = 0.9 AA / 52.2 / 47.4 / 44.8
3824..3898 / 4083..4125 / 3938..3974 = 3.8 AA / 49.1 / 44.5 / 50.7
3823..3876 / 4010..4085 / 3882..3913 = 0.2 AA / 49.4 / 49.1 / 49.2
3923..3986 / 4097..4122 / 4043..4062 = -0.2 AA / 43.6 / 48.5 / 50.4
